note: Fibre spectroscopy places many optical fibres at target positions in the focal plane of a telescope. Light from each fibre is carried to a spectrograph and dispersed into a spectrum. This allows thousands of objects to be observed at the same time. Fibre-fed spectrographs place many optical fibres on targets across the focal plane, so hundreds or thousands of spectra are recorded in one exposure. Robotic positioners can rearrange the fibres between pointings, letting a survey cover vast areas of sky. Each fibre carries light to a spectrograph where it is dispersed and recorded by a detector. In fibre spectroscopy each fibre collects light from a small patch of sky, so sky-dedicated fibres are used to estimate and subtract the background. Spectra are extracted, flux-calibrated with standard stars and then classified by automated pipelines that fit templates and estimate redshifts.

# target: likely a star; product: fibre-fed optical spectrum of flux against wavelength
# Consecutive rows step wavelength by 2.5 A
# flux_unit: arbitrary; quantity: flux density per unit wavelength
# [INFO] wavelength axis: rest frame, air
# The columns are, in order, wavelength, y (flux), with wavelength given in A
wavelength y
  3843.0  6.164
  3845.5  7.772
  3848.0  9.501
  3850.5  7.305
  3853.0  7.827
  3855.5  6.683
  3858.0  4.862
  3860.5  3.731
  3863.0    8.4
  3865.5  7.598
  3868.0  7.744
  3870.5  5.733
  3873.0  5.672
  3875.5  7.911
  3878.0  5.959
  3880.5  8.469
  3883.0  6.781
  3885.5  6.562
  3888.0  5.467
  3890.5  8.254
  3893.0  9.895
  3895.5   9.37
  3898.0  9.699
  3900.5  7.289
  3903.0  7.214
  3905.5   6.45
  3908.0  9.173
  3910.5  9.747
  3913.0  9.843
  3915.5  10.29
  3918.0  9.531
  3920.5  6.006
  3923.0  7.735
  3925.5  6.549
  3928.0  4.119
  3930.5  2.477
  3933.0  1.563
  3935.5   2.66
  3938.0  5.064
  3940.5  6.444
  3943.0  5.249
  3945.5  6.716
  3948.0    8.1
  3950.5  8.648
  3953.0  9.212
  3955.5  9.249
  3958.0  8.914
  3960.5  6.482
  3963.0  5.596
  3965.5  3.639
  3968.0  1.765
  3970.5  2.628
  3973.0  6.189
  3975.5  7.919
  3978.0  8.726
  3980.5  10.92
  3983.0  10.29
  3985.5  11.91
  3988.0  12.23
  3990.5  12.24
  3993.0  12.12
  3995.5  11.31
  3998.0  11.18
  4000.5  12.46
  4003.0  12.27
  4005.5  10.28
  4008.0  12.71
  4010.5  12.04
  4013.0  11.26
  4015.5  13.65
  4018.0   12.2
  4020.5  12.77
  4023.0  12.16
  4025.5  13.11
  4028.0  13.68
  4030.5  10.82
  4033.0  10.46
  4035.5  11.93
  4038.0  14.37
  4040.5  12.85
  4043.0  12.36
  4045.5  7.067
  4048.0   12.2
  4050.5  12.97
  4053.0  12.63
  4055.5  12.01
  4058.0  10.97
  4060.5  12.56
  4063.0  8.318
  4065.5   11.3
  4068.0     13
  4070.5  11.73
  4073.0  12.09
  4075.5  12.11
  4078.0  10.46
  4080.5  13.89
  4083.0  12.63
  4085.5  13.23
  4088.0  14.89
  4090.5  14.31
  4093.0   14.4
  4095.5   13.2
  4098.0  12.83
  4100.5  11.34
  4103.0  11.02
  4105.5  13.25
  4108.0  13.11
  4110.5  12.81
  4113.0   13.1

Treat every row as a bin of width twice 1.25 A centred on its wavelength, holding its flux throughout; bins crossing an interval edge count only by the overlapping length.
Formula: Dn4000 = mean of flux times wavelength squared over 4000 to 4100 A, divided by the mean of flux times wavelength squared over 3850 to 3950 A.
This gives 1.91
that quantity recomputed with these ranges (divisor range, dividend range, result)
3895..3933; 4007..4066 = 1.70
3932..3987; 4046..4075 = 1.81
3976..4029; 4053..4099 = 1.09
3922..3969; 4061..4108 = 2.30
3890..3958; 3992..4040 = 1.75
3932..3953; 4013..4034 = 2.20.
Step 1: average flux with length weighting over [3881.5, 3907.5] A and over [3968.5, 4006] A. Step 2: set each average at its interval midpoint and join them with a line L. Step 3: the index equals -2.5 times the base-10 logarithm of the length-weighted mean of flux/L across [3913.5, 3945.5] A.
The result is 0.42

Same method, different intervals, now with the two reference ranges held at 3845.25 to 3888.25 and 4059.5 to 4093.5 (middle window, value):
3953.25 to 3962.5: 0.15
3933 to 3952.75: 0.44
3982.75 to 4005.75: -0.15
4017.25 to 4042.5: -0.11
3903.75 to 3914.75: -0.10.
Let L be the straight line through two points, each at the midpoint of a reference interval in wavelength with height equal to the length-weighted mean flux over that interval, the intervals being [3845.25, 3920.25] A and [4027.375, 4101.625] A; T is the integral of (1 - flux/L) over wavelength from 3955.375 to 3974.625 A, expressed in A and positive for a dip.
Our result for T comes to 8.5 A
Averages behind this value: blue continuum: 7.67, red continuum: 12.2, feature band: 5.39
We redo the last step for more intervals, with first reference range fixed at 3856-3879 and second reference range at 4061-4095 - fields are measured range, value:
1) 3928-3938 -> 6.61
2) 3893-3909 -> -2.06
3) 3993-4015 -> -3.01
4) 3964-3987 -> 5.92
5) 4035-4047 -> -0.31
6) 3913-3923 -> -1.01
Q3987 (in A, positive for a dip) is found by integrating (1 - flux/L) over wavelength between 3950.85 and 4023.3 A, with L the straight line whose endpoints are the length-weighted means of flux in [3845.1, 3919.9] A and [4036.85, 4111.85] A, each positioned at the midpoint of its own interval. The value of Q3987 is 3.8 A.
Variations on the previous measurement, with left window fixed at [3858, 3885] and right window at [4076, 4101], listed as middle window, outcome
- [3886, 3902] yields -1.8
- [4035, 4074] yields 1.1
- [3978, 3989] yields -1.1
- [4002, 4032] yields -3.3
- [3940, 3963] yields 3.8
